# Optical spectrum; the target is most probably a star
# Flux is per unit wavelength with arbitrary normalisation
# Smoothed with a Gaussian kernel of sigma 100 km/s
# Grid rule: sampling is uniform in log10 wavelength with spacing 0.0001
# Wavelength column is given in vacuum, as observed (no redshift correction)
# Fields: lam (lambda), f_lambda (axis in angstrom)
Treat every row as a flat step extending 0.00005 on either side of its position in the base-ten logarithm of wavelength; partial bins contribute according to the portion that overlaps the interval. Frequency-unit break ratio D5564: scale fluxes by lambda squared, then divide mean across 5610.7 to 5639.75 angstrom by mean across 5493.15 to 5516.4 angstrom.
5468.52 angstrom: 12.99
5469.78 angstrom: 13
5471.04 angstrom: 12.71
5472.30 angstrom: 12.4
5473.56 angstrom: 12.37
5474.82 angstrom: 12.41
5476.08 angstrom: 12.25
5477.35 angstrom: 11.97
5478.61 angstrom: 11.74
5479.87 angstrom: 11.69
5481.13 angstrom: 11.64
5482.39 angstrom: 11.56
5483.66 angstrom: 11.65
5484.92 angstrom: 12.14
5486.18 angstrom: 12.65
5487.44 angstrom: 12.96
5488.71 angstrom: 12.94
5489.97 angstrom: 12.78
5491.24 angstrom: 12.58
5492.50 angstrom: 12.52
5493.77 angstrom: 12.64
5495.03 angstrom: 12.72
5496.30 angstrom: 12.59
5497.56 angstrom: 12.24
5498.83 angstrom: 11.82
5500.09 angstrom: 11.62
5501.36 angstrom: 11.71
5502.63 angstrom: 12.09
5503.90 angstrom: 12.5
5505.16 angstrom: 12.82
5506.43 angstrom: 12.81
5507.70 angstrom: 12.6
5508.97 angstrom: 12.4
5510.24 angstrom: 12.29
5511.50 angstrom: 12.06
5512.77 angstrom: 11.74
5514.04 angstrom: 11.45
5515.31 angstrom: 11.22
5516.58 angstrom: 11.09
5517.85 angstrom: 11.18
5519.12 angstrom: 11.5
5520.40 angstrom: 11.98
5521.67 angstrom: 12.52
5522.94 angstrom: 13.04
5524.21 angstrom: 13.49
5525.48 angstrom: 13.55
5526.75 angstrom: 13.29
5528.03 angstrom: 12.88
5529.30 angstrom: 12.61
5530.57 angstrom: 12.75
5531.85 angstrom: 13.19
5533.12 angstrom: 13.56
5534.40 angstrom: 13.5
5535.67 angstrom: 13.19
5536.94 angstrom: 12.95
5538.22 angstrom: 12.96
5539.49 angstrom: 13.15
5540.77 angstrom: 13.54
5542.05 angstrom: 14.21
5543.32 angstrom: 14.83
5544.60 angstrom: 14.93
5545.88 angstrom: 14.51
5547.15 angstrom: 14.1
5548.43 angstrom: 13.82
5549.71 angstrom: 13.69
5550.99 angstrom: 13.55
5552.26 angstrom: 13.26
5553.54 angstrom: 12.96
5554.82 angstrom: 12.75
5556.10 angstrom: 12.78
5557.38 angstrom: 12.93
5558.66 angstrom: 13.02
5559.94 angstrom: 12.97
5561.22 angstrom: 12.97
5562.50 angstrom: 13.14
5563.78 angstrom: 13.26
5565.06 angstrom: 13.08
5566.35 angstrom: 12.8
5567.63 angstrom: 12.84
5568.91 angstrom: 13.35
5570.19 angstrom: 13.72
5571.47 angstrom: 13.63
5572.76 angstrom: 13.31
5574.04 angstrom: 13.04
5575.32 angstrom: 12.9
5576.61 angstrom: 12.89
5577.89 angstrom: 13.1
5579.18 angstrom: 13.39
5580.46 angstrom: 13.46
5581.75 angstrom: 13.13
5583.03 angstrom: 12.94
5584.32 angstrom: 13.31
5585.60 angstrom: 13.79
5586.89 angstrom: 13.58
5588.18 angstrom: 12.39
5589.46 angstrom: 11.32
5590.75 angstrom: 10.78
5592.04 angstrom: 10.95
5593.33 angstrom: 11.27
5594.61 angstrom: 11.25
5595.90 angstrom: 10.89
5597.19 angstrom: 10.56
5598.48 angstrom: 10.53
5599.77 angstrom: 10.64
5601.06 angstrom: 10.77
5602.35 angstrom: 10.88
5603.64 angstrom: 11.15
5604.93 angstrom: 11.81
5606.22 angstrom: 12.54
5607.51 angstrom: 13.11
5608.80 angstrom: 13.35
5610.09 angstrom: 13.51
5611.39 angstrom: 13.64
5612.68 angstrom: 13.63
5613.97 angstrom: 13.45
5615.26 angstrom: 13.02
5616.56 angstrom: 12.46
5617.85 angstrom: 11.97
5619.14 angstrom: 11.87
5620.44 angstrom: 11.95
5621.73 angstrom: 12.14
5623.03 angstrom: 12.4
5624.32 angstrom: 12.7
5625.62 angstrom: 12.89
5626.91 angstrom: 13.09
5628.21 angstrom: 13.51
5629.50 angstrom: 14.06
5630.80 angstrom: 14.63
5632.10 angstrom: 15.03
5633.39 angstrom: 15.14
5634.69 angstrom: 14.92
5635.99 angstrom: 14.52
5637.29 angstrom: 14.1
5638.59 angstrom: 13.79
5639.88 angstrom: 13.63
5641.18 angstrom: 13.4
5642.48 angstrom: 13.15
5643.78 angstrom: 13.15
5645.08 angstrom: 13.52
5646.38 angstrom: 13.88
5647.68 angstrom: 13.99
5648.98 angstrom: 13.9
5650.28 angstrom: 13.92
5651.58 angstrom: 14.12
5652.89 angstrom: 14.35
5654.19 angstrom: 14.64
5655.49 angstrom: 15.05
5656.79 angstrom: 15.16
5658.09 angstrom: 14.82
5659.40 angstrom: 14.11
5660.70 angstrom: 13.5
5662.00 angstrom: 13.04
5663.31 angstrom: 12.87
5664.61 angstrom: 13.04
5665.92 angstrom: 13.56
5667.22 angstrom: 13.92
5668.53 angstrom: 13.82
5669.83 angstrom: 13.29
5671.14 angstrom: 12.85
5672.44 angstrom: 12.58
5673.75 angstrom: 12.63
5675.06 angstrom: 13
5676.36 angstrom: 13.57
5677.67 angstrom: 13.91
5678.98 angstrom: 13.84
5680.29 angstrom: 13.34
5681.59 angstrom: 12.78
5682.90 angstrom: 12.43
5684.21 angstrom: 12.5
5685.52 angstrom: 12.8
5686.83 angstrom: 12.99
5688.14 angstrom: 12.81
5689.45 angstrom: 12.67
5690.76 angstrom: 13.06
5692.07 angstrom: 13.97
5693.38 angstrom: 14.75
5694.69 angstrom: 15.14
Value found 1.15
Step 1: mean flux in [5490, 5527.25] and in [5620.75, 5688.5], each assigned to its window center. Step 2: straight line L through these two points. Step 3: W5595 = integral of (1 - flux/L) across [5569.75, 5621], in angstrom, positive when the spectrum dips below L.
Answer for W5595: 2.6 angstrom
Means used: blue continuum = 12.3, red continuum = 13.6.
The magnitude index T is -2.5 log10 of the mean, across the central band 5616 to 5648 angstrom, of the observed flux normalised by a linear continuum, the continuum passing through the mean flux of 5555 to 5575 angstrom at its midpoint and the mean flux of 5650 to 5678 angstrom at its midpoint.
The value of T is 0.01 mag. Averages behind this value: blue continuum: 13.1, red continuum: 13.7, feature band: 13.4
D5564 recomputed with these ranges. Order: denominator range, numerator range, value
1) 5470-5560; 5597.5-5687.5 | 1.09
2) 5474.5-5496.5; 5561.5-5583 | 1.11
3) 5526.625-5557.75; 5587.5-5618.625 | 0.91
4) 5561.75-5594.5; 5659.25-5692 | 1.06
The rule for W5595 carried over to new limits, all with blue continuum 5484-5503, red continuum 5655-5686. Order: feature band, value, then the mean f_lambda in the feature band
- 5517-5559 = -1.8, 13.2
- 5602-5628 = 1.0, 12.6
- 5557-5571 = -0.3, 13.1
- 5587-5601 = 2.0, 11.1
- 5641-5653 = -0.4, 13.7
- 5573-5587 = -0.3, 13.2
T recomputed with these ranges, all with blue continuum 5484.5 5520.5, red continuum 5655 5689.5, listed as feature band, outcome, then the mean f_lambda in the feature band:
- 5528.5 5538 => -0.06 mag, 13.1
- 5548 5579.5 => -0.05 mag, 13.2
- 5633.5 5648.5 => -0.06 mag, 13.9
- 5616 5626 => 0.06 mag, 12.3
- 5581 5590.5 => -0.01 mag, 12.8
